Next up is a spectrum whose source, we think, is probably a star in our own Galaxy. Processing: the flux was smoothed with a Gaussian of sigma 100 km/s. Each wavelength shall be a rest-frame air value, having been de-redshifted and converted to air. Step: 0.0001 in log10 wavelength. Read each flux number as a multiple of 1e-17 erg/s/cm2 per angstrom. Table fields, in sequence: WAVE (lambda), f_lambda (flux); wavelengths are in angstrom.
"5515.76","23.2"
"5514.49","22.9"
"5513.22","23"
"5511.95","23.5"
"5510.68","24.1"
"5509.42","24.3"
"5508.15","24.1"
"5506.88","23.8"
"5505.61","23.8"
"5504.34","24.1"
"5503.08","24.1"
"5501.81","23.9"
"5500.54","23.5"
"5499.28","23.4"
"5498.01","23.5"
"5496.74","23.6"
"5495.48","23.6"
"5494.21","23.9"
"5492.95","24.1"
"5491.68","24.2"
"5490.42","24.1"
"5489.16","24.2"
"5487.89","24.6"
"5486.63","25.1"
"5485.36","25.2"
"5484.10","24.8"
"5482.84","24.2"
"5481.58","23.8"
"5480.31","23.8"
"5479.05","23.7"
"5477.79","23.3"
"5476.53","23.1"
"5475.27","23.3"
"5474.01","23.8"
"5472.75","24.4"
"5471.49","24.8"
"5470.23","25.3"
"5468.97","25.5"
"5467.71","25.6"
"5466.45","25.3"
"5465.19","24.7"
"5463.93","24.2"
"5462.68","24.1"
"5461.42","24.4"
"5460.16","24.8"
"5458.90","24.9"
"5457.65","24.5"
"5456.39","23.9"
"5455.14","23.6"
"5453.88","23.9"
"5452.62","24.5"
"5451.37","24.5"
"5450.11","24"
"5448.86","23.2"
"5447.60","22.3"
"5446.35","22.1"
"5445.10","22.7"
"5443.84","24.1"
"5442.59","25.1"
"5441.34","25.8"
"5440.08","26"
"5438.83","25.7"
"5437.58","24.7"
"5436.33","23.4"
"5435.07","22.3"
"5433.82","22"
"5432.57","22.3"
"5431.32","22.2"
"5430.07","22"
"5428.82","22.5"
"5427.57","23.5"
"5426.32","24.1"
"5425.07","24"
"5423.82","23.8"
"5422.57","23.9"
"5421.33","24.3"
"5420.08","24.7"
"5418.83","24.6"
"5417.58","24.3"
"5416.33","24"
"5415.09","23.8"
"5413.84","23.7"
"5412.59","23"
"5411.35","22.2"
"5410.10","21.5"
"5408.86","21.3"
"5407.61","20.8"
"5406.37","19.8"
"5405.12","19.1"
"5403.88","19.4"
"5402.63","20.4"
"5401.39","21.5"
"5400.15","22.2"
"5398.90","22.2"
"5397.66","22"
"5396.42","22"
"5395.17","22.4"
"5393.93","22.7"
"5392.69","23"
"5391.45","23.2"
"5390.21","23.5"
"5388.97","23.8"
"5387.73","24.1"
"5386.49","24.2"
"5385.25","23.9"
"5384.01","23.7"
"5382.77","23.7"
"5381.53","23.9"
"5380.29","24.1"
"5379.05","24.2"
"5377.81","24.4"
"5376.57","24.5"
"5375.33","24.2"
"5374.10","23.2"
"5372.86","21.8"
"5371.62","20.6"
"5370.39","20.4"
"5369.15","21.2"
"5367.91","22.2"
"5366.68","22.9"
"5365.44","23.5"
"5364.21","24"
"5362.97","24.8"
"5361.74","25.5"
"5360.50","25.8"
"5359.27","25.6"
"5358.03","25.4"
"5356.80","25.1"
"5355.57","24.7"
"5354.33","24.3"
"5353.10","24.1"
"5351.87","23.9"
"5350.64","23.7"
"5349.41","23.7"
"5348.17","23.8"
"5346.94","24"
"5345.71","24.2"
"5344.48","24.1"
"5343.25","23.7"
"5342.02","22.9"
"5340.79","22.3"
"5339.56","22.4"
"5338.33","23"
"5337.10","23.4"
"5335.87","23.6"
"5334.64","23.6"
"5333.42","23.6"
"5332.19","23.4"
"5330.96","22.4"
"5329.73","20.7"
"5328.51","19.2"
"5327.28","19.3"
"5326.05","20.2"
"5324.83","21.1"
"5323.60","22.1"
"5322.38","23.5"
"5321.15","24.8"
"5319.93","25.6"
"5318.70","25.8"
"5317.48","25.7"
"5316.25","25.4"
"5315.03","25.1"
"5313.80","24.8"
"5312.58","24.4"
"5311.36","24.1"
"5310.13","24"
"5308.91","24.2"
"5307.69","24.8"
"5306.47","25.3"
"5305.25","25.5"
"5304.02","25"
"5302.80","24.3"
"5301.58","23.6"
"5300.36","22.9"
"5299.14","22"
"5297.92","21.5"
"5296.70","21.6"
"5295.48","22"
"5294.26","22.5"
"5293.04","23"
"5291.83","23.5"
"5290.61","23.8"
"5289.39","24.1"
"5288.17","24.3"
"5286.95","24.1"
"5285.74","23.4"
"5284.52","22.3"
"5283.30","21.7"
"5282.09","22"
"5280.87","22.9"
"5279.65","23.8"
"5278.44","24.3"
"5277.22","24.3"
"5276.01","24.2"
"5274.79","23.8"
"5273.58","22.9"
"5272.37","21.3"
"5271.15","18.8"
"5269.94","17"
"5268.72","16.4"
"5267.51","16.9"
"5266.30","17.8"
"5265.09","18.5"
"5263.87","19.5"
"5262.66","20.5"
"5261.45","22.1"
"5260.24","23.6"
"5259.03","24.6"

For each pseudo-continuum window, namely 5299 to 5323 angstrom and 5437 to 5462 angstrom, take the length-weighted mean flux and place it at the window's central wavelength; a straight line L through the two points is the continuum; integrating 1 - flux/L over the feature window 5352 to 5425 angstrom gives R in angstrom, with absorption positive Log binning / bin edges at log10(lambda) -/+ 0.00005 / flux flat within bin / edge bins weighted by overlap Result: 3.7 angstrom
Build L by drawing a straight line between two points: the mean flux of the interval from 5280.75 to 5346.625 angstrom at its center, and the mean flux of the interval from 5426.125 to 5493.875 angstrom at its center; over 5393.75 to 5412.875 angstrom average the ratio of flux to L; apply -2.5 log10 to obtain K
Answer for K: 0.116 mag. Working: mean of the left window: 23.3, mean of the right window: 24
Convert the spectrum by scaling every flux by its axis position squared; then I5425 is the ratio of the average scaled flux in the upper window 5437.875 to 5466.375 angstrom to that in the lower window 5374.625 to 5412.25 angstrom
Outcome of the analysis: 1.10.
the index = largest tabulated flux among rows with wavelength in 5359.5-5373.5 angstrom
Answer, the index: 25.8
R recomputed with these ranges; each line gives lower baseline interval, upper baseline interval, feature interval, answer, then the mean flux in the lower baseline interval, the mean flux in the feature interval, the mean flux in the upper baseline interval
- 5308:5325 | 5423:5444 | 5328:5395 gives 1.9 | 24.4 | 23.5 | 23.7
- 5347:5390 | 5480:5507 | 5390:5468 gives 2.1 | 23.8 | 23.3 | 24.1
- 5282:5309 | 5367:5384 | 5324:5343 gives 0.9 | 23.4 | 22.1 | 23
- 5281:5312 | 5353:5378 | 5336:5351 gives 0.1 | 23.4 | 23.4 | 23.7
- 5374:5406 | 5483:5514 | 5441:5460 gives -0.3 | 22.9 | 23.9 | 24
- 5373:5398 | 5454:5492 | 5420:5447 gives 0.4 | 23.5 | 23.7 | 24.4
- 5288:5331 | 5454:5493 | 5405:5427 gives 0.9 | 23.4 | 23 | 24.4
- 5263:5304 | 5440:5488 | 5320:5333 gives 0.4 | 22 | 21.9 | 24.3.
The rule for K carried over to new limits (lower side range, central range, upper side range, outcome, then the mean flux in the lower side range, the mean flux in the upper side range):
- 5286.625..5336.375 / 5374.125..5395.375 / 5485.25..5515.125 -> -0.01 mag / 23.4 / 23.9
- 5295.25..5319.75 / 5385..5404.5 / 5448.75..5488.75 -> 0.08 mag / 24.2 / 24.3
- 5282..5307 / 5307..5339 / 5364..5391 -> 0.00 mag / 23.3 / 23.3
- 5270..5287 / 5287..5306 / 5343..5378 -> -0.02 mag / 22.6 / 23.8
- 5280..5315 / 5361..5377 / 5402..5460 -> 0.02 mag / 23.5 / 23.2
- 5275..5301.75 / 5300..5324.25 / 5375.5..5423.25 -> -0.07 mag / 23.1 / 22.9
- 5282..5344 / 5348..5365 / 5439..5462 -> -0.05 mag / 23.3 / 24.2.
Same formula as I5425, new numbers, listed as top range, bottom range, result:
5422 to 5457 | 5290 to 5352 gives 1.06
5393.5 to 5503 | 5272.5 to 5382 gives 1.05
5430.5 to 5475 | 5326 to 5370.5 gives 1.07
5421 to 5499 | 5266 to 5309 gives 1.13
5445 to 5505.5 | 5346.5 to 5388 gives 1.05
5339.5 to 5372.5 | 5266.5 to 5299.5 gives 1.10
